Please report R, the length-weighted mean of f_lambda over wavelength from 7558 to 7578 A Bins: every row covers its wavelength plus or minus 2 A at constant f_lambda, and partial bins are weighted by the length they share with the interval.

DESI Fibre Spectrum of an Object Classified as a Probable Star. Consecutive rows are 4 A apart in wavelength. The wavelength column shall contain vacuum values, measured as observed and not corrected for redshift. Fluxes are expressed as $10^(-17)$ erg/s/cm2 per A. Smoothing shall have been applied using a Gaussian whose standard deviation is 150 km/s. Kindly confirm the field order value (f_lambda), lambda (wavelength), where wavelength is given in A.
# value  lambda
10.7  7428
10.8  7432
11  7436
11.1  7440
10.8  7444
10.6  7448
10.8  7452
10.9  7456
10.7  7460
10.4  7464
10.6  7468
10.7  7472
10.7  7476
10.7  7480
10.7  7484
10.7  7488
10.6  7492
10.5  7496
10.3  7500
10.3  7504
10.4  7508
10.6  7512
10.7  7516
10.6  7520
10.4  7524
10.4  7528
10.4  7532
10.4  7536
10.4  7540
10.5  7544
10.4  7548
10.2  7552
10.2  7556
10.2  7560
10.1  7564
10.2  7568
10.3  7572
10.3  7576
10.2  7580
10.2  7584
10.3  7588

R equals 10.2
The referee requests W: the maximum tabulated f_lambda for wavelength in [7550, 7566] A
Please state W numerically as 10.2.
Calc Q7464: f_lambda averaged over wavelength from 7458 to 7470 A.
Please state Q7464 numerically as 10.6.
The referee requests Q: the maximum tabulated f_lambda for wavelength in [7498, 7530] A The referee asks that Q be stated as 10.7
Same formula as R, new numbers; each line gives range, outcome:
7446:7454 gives 10.7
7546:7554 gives 10.3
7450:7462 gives 10.8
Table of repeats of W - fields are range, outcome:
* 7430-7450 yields 11.1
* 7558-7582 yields 10.3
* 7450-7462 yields 10.9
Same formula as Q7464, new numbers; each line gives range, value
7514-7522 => 10.6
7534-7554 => 10.4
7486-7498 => 10.6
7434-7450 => 10.9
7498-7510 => 10.3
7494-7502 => 10.4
